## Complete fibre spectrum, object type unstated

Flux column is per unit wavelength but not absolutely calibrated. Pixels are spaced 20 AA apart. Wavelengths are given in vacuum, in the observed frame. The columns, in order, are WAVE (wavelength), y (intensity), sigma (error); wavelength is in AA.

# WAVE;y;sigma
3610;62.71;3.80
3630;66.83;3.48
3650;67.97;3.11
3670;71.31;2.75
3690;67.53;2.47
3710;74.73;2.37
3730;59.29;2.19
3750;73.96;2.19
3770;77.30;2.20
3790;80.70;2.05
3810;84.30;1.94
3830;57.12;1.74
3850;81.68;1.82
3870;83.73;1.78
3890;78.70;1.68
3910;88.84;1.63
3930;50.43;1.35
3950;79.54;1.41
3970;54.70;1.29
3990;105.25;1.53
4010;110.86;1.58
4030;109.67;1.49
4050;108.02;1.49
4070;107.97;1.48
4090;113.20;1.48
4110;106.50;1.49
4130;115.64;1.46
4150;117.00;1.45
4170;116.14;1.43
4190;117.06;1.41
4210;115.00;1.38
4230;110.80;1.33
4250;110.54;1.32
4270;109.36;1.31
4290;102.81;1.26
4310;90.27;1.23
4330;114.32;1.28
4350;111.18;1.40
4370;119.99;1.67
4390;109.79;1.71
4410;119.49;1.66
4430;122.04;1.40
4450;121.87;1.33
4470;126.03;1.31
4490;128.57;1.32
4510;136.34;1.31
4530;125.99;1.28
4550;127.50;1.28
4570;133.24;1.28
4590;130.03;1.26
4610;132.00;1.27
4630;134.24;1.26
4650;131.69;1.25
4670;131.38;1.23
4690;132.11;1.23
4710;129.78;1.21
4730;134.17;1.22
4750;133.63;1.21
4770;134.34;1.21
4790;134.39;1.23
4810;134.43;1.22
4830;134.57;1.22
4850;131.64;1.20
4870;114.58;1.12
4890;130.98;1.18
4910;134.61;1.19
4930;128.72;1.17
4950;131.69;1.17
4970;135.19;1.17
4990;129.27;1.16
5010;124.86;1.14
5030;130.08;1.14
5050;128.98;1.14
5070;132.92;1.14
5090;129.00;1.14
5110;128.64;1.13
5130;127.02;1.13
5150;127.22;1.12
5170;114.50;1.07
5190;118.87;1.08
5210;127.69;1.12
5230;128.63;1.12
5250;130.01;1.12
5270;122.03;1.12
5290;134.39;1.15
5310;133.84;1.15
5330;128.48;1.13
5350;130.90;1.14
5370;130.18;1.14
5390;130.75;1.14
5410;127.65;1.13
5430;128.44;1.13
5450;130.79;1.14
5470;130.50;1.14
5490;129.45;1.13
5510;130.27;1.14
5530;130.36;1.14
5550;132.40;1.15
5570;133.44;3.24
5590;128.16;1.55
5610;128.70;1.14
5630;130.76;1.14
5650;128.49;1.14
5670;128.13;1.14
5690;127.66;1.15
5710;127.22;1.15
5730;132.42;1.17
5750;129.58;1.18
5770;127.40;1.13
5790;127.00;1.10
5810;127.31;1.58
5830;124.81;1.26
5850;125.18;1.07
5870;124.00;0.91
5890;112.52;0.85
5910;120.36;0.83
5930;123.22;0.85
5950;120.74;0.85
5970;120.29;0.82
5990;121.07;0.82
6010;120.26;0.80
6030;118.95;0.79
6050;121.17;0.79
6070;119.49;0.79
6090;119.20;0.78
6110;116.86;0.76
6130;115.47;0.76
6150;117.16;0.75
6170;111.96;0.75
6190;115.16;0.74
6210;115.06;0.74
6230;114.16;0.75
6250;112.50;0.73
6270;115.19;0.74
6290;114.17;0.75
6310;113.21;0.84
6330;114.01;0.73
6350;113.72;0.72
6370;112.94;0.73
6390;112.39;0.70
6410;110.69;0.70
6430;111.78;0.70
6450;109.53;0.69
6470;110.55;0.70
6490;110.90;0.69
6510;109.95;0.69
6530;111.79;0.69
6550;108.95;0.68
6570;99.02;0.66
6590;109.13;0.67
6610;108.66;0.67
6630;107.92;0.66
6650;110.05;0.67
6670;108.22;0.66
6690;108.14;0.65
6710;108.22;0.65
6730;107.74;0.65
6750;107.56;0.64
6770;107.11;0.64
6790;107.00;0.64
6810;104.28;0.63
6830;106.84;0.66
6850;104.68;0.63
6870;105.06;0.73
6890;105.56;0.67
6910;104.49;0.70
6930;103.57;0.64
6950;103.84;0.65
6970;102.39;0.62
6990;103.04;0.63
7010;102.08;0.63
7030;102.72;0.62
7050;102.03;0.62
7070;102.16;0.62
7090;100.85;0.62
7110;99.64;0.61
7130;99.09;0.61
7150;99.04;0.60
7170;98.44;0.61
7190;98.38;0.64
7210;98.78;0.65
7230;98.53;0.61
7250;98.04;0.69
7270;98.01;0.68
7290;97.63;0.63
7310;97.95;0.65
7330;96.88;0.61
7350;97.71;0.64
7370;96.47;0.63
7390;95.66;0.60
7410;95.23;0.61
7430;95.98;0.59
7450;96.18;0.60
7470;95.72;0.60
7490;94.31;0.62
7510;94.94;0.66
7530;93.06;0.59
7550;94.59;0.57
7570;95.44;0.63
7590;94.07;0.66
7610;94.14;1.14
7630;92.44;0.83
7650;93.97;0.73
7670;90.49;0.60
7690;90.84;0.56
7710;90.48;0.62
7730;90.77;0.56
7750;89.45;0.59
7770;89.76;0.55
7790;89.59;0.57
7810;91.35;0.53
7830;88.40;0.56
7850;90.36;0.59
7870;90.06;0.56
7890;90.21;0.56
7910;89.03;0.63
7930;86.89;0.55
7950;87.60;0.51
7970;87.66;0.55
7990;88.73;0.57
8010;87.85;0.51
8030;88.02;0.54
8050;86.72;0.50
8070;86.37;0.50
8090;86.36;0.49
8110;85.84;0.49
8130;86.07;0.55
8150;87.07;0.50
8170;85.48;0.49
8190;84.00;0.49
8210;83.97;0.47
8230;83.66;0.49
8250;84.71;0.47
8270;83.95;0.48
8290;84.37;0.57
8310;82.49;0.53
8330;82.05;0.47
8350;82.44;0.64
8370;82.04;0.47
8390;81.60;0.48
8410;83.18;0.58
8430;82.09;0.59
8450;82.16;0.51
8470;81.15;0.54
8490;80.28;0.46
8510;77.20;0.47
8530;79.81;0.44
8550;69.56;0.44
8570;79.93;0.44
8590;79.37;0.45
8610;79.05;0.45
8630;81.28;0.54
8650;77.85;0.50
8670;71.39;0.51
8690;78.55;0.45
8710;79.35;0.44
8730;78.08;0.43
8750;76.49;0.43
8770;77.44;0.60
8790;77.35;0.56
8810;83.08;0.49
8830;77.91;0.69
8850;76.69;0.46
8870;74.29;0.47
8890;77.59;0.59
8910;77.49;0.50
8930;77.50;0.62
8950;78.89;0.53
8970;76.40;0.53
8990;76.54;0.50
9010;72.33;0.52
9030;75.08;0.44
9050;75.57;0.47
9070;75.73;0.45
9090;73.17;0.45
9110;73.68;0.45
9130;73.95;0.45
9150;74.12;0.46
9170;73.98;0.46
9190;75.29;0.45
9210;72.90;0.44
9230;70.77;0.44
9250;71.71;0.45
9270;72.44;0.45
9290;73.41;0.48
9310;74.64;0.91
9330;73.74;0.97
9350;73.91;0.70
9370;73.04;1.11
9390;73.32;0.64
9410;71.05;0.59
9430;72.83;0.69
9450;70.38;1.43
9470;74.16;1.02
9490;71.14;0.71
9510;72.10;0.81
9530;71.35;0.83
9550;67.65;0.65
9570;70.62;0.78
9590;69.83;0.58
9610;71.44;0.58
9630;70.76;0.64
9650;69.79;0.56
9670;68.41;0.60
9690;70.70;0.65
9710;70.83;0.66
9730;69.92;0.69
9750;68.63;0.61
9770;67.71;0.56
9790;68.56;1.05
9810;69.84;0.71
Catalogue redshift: 0.000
